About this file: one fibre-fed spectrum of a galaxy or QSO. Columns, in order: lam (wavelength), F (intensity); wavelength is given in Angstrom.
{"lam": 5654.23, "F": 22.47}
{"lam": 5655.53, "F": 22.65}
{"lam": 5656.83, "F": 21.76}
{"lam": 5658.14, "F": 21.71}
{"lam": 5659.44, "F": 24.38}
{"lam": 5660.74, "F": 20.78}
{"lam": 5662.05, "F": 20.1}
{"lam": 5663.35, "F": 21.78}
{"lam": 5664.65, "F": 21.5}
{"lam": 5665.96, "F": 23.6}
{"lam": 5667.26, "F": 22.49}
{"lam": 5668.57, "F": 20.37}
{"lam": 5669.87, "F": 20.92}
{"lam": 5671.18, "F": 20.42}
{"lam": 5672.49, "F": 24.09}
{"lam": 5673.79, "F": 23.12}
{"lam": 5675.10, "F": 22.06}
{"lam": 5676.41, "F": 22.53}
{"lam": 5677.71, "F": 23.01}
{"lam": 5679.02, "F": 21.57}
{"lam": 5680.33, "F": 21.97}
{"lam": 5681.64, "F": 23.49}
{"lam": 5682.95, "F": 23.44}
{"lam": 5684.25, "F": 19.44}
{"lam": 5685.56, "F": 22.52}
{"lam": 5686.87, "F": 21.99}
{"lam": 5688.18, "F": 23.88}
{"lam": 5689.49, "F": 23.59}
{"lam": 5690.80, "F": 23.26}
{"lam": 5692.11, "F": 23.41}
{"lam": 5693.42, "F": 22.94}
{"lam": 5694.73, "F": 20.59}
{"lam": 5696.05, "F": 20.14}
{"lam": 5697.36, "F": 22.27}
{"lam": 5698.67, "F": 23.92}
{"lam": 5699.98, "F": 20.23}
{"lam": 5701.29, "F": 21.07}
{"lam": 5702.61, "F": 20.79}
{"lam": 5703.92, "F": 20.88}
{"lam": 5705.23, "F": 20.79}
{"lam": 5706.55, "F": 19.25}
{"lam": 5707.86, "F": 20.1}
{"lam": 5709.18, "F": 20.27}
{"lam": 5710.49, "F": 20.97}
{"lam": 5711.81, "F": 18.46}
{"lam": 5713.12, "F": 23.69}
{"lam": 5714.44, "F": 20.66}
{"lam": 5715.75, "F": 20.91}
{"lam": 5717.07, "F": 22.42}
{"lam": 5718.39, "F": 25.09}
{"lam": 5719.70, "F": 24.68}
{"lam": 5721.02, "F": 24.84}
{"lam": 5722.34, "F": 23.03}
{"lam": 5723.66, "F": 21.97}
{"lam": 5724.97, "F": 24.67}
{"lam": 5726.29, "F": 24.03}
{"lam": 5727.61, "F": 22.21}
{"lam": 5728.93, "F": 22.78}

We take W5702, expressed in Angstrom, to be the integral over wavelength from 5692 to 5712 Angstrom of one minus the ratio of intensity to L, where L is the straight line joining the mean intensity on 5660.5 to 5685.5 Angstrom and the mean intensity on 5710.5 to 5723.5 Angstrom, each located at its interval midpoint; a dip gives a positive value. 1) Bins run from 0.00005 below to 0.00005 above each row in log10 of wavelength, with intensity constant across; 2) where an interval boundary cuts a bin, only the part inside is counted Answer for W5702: 1.2 Angstrom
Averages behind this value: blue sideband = 22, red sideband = 22.5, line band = 21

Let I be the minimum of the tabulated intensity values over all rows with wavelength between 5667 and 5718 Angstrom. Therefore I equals 18.46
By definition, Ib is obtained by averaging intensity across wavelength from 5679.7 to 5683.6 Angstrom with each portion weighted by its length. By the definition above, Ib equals 23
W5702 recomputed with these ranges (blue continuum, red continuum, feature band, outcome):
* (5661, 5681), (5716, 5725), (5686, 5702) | 0.3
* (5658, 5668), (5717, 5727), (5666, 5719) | 2.6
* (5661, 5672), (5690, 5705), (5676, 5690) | -0.6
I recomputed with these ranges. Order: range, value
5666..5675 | 20.37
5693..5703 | 20.14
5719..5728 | 21.97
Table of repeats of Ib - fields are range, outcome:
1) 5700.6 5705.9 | 20.9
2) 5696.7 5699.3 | 23.1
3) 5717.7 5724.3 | 23.9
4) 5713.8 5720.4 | 22.8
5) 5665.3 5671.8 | 21.6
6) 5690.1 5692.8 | 23.3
